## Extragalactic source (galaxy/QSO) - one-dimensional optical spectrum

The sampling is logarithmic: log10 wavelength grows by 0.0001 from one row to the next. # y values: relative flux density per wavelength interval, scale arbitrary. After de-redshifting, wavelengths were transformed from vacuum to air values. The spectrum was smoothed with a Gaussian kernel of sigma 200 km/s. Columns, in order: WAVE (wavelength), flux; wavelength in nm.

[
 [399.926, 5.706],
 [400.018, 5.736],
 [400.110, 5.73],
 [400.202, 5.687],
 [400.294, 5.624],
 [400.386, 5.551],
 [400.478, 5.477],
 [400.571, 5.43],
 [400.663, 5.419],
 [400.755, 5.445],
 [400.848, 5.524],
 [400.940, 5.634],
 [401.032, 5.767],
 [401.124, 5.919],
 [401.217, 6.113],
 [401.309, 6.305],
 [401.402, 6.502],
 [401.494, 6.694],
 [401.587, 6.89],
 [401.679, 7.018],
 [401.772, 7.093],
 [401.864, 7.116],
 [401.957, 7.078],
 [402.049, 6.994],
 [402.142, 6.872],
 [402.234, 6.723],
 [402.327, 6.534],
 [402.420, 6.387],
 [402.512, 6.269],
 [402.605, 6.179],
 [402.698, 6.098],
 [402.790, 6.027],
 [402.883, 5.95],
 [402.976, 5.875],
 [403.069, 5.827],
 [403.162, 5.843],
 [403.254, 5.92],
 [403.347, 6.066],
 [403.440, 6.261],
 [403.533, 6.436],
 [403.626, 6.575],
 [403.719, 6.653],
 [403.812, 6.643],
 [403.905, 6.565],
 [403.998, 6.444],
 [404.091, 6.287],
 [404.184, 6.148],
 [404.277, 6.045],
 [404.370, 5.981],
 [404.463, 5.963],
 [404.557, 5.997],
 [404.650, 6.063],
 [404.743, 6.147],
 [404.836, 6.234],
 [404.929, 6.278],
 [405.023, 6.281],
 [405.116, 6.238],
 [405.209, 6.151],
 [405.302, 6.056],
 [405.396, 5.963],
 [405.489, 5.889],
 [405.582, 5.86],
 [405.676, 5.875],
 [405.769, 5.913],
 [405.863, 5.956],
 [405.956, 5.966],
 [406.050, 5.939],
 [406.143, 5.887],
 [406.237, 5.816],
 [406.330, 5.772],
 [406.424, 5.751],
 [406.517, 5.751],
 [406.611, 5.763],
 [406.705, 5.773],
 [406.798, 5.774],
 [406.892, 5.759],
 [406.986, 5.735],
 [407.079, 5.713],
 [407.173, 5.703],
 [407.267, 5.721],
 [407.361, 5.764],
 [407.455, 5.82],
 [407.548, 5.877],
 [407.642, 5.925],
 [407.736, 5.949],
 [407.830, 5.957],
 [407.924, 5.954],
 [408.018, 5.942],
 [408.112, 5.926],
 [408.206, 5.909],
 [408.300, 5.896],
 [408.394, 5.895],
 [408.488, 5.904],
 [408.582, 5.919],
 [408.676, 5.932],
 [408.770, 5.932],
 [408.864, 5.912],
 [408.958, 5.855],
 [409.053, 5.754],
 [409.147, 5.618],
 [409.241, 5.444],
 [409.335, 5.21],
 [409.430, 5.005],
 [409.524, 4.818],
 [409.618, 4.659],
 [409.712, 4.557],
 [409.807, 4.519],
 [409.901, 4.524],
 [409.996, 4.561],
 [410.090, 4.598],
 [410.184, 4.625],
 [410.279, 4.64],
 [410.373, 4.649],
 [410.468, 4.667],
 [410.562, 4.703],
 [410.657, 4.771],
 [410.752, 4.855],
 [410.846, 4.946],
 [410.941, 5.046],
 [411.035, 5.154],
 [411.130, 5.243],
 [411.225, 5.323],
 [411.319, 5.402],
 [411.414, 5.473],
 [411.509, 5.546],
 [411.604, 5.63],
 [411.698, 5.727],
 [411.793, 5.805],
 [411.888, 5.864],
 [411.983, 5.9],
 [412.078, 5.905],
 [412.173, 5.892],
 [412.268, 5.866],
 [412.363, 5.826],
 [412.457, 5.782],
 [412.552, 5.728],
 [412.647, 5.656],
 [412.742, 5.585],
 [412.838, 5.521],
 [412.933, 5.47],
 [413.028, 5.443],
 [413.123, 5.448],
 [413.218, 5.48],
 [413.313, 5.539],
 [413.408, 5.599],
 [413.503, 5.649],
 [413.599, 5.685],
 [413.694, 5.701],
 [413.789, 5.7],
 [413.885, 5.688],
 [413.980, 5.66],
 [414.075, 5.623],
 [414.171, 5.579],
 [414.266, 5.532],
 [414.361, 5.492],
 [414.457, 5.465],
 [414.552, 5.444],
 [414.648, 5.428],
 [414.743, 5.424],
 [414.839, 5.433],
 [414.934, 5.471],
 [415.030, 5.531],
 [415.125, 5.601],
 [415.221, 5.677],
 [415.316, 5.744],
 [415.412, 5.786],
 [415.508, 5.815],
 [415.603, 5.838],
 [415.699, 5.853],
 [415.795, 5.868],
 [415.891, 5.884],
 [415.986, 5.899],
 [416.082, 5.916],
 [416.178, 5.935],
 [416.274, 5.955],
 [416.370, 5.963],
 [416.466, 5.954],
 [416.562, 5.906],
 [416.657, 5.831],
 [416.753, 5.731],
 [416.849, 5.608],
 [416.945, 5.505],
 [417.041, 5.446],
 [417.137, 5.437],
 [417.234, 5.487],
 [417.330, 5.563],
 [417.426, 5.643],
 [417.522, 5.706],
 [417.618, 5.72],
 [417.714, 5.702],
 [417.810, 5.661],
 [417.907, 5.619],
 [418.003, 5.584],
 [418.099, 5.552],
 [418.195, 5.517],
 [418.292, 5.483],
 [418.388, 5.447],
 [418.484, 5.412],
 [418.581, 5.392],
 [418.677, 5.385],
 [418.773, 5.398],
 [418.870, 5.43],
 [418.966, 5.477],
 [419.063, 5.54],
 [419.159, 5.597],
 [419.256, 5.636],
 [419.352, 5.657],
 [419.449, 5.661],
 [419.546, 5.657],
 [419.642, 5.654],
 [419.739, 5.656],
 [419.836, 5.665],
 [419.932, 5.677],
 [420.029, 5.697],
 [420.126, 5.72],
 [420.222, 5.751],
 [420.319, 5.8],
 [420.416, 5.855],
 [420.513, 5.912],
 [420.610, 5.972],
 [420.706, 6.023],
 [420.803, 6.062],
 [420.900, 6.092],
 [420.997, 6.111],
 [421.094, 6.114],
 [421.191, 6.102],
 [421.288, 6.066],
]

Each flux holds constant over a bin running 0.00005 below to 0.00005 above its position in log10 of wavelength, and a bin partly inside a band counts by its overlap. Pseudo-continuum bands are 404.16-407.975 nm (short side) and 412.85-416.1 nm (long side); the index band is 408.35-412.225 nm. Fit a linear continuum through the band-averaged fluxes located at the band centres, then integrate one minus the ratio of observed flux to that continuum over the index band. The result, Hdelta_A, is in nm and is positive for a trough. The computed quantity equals 0.33 nm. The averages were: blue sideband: 5.93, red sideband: 5.63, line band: 5.28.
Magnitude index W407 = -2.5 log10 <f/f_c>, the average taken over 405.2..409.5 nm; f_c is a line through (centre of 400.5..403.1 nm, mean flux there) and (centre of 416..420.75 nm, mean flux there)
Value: 0.05 mag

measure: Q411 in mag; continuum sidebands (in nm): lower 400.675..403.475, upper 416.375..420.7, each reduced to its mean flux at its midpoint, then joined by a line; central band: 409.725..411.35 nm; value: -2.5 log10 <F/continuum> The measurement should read 0.228 mag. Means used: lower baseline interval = 6.29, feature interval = 4.83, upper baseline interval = 5.64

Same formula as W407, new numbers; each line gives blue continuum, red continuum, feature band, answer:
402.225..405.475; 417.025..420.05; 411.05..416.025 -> 0.03 mag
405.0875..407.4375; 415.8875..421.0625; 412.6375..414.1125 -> 0.03 mag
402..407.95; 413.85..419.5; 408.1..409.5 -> 0.04 mag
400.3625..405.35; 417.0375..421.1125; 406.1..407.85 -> 0.05 mag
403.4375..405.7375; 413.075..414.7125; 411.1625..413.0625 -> 0.01 mag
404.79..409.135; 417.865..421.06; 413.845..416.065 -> 0.02 mag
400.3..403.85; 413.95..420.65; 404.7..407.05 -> 0.03 mag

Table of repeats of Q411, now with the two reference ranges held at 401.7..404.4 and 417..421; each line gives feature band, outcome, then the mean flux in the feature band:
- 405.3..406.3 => 0.06 mag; 5.91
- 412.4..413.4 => 0.07 mag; 5.57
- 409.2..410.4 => 0.27 mag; 4.75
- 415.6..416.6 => -0.02 mag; 5.9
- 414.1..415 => 0.07 mag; 5.48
